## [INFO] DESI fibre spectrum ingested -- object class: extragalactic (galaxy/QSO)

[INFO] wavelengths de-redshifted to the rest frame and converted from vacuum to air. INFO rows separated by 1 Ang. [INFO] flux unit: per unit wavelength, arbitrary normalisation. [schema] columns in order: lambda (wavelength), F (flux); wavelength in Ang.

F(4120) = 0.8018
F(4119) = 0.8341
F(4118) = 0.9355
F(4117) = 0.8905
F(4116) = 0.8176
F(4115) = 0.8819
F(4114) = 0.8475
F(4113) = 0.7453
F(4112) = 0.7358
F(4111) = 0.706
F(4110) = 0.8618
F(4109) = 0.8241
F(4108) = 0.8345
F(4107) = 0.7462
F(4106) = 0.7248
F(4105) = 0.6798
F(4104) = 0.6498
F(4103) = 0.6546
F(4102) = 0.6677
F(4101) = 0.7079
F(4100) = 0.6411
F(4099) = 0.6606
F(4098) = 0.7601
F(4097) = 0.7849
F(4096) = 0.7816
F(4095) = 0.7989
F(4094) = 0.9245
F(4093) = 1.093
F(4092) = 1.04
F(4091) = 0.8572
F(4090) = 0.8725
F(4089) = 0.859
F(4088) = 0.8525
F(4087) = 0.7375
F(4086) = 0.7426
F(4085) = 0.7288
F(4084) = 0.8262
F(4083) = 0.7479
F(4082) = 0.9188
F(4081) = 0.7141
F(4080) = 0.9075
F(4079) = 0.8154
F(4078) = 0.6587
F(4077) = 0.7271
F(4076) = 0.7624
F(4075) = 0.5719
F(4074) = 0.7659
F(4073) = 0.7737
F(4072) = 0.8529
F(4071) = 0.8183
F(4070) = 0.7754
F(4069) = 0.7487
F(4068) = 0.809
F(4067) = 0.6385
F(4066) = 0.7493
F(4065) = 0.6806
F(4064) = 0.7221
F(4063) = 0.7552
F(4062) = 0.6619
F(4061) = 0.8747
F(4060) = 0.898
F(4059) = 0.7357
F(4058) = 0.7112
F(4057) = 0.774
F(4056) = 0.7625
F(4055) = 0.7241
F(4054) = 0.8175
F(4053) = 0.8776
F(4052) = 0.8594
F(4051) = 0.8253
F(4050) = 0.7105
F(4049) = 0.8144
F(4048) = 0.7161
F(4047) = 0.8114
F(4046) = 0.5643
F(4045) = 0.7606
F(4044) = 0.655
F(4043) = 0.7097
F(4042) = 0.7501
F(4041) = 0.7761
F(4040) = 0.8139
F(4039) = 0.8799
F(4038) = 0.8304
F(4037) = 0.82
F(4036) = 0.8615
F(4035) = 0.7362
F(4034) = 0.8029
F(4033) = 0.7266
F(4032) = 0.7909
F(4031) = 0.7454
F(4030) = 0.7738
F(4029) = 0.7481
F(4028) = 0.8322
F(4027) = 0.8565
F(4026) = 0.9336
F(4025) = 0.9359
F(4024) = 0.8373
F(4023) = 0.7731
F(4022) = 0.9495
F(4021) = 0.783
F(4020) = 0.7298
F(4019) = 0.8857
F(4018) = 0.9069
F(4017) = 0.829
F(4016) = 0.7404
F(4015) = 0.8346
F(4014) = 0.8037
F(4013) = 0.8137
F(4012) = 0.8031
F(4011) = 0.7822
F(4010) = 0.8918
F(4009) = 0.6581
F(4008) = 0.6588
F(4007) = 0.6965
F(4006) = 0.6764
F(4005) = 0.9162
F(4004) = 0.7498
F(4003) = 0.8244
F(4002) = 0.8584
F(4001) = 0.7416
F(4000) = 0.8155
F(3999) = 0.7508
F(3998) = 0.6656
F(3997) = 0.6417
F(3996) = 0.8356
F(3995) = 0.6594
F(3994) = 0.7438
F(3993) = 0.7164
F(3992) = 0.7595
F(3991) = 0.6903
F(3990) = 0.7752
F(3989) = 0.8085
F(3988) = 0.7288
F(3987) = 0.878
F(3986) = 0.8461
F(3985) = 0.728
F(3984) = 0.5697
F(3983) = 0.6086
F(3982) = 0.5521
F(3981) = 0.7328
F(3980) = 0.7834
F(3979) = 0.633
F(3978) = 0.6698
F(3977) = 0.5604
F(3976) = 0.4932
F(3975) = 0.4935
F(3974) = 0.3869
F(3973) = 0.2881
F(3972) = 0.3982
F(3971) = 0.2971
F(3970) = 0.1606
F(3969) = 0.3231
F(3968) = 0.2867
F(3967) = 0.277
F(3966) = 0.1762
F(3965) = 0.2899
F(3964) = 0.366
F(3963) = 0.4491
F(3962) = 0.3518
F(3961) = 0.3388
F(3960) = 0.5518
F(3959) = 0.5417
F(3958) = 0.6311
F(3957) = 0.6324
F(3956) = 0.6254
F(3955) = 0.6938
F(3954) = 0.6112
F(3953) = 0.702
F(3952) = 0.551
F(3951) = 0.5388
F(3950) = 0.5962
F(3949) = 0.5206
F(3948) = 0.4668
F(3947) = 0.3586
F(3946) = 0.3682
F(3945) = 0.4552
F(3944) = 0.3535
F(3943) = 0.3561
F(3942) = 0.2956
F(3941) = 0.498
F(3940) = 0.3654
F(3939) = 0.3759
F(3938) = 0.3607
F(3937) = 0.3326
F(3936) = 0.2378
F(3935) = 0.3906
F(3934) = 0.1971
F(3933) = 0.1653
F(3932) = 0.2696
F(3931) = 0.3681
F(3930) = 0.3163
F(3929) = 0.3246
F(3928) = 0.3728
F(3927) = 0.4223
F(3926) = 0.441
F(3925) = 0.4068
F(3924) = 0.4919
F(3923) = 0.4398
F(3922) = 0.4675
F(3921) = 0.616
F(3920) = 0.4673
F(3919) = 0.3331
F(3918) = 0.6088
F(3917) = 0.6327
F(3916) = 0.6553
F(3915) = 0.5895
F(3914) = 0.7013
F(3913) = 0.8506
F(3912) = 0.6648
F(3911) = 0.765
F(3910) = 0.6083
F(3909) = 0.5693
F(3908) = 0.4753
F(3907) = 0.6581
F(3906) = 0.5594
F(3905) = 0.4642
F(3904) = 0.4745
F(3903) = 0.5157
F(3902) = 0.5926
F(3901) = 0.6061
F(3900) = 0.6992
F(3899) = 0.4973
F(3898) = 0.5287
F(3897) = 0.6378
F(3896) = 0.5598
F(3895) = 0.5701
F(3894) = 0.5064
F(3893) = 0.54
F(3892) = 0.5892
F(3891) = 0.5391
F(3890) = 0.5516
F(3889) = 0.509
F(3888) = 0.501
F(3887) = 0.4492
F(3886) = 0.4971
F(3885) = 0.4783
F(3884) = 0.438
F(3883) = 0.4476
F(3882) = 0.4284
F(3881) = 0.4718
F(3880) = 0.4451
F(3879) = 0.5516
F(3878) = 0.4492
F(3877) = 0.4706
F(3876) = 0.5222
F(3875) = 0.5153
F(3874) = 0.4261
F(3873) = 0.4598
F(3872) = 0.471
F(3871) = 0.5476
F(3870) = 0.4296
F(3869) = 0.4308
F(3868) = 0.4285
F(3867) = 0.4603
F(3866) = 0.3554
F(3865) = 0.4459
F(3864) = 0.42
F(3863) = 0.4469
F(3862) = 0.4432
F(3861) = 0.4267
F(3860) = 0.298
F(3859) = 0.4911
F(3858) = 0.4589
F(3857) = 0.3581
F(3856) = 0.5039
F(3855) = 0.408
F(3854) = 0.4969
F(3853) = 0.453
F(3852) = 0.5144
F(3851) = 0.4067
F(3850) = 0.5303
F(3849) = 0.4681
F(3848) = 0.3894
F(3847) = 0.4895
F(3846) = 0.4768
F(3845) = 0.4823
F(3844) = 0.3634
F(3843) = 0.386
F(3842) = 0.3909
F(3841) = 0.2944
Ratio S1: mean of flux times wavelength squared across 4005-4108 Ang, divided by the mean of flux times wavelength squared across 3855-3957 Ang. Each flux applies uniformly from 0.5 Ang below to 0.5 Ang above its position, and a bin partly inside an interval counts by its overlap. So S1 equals 1.74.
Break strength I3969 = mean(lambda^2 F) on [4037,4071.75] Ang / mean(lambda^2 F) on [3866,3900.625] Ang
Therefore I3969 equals 1.67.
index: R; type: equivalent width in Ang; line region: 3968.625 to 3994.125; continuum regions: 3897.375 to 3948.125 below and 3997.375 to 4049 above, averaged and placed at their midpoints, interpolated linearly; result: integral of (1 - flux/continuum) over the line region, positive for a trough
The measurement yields 2.4 Ang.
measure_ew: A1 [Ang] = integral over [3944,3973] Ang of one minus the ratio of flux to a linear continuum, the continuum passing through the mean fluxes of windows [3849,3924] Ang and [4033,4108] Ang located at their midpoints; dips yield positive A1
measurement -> 7.9 Ang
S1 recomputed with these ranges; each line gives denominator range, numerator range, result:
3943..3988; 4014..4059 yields 1.63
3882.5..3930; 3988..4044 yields 1.55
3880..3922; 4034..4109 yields 1.52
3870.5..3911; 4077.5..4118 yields 1.68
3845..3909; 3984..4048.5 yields 1.72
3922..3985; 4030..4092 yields 1.86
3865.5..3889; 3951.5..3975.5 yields 0.97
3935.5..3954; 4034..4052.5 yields 1.87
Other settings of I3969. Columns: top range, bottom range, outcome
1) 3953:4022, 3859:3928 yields 1.31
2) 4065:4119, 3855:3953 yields 1.81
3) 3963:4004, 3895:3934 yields 1.19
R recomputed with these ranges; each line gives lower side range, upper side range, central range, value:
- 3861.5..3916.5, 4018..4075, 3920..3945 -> 9.3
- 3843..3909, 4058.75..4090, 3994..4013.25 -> -2.6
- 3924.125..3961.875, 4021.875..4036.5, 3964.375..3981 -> 4.5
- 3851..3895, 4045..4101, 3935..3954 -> 4.8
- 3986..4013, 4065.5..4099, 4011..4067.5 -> -0.6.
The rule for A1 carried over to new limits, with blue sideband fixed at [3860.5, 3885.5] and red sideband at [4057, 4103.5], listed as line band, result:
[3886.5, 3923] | -4.59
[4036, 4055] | -1.42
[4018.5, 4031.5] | -2.58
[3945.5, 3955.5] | 0.64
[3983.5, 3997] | -2.26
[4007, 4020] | -2.30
